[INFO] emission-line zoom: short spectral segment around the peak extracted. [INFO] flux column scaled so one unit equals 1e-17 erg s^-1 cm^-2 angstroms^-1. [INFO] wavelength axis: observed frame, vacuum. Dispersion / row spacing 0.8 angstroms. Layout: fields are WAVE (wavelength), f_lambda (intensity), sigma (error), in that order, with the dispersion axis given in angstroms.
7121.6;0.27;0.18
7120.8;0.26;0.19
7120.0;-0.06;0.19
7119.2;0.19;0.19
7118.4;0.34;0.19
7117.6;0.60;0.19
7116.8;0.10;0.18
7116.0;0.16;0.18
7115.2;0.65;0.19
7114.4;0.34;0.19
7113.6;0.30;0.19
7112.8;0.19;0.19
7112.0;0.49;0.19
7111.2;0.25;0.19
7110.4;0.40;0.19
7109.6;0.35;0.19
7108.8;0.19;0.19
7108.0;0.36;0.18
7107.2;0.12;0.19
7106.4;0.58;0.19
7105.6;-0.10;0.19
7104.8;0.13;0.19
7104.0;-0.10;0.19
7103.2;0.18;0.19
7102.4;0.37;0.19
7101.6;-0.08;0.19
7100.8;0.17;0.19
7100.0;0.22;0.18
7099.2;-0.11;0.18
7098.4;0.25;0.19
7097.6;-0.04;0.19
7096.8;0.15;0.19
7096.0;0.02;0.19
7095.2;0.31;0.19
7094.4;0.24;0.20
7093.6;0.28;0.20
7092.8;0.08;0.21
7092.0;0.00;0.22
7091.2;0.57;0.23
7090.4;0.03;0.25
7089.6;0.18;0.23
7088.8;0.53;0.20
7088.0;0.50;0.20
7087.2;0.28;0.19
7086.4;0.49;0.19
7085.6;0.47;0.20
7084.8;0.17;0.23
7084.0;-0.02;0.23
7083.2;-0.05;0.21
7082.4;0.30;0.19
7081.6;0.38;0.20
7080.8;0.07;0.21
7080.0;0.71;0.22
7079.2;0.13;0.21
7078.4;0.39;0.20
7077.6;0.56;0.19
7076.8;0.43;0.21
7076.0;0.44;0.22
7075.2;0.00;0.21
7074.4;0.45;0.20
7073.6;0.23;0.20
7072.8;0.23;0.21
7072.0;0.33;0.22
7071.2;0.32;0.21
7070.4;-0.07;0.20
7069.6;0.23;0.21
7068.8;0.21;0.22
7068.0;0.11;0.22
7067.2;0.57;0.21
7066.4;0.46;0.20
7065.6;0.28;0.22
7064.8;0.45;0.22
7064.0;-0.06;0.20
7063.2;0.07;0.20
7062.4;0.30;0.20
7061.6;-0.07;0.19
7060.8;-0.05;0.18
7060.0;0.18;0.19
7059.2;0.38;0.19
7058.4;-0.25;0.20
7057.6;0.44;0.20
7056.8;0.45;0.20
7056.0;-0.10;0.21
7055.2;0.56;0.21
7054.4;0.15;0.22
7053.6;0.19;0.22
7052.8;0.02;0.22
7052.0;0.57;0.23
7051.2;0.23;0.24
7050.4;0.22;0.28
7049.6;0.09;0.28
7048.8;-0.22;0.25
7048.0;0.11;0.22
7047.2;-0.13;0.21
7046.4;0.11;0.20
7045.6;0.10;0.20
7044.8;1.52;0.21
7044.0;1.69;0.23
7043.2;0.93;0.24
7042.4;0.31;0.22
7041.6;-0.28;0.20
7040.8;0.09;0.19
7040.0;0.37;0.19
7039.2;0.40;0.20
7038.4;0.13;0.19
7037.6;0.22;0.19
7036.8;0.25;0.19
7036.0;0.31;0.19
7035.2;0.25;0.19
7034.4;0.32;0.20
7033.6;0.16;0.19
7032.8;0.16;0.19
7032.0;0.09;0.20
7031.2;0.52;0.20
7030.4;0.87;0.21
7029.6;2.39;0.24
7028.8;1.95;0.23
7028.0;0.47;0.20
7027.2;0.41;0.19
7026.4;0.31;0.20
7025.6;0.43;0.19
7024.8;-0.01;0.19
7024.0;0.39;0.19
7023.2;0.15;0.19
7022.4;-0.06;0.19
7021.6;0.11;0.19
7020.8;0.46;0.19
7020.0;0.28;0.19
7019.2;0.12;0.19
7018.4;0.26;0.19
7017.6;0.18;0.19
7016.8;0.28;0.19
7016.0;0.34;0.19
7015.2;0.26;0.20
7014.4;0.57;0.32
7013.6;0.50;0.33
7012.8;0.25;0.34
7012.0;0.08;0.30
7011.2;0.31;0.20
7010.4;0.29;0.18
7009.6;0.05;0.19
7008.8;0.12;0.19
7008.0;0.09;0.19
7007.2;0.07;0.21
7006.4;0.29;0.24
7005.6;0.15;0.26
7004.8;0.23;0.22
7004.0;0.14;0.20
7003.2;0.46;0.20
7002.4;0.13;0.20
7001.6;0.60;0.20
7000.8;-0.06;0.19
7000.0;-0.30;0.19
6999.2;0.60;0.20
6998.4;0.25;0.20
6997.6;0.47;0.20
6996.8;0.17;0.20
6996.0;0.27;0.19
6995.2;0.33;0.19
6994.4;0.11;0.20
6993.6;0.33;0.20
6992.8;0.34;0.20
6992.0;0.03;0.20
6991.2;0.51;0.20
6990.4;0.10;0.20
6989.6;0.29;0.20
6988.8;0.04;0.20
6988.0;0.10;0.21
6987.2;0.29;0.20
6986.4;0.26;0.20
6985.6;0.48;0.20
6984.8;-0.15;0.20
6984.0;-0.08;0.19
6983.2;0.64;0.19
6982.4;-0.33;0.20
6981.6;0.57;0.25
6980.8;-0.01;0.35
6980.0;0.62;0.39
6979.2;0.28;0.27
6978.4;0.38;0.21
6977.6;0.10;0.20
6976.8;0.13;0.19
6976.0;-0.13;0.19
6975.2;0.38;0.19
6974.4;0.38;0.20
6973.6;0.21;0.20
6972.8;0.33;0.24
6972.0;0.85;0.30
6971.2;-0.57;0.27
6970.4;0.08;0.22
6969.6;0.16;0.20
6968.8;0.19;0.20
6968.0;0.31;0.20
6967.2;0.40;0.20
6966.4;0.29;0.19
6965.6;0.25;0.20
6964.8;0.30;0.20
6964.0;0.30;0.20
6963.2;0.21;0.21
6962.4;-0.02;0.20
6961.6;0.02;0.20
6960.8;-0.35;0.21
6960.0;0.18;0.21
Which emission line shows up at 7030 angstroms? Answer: [S II] 6716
